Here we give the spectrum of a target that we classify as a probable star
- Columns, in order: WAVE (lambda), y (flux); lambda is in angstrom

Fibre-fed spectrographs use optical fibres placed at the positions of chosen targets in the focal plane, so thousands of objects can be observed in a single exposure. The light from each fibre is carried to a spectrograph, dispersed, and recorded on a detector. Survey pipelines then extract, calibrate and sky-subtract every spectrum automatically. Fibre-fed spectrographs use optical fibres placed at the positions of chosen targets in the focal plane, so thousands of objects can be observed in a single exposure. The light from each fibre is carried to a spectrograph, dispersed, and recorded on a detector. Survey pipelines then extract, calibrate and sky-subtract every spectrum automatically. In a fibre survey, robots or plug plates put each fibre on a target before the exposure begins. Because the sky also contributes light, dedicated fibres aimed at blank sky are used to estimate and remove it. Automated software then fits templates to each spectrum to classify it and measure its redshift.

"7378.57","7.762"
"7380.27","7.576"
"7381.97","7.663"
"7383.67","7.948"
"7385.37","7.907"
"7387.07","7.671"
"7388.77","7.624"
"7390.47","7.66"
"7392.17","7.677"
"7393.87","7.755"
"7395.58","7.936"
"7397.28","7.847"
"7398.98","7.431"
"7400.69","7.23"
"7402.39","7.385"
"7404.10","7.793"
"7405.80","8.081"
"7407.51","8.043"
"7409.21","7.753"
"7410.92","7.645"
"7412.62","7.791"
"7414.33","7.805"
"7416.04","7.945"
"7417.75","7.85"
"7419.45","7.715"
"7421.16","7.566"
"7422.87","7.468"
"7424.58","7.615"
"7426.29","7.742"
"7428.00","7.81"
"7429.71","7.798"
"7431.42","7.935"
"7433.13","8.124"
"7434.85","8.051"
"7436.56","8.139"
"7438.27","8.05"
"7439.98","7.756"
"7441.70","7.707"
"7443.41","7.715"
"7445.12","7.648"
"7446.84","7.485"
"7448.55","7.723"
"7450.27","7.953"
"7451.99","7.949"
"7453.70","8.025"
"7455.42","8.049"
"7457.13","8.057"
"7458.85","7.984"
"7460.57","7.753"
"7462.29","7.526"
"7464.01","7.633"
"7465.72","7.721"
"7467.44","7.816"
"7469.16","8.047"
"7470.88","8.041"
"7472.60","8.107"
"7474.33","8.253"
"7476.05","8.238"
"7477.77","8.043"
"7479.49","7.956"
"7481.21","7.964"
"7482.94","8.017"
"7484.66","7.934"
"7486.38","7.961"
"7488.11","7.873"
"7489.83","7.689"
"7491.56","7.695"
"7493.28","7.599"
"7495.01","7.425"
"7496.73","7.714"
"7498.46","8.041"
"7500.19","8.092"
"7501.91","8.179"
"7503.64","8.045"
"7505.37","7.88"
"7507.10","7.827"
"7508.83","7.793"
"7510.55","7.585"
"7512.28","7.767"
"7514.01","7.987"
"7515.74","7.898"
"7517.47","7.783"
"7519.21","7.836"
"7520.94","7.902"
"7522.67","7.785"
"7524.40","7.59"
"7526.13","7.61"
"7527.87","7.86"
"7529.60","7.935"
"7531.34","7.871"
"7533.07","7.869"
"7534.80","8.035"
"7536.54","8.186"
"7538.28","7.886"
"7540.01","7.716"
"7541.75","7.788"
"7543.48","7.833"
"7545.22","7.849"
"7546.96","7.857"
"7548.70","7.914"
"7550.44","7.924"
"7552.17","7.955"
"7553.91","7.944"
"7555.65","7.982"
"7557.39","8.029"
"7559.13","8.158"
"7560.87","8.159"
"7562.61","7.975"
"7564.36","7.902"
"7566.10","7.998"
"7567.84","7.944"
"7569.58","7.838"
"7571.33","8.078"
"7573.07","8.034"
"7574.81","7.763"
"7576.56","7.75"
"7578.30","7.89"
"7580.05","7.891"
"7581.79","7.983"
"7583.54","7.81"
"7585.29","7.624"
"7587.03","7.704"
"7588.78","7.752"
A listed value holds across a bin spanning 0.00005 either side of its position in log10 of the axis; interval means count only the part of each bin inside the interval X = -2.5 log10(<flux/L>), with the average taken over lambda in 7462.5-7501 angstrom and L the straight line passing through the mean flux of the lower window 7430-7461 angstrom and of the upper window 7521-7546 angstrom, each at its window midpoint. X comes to 0.00 mag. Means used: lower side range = 7.89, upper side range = 7.85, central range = 7.9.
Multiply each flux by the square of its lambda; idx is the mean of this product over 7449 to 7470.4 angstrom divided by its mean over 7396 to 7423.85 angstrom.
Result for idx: 1.0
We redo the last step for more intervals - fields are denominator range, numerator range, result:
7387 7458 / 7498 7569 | 1.05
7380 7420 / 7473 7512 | 1.05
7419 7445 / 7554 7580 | 1.06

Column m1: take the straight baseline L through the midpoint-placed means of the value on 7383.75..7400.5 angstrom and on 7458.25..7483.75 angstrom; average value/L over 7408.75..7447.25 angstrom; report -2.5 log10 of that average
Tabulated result 0.003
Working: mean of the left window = 7.71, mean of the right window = 7.94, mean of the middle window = 7.79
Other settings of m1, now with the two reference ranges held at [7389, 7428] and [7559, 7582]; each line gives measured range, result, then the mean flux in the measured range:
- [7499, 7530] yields 0.002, 7.85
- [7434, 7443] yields -0.024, 7.93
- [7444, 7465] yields -0.005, 7.82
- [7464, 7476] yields -0.025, 7.99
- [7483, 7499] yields 0.008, 7.78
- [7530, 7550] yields 0.002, 7.89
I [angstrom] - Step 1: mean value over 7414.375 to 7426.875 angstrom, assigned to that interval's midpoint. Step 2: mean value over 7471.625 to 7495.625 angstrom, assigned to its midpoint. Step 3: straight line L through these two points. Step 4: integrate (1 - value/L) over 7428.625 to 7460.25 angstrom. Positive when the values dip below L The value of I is -0.4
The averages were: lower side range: 7.71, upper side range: 7.91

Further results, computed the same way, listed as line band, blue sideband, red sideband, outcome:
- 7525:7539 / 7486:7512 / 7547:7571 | 0.0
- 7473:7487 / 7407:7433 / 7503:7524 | -0.4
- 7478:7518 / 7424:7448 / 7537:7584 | 0.1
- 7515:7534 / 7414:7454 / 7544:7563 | 0.3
